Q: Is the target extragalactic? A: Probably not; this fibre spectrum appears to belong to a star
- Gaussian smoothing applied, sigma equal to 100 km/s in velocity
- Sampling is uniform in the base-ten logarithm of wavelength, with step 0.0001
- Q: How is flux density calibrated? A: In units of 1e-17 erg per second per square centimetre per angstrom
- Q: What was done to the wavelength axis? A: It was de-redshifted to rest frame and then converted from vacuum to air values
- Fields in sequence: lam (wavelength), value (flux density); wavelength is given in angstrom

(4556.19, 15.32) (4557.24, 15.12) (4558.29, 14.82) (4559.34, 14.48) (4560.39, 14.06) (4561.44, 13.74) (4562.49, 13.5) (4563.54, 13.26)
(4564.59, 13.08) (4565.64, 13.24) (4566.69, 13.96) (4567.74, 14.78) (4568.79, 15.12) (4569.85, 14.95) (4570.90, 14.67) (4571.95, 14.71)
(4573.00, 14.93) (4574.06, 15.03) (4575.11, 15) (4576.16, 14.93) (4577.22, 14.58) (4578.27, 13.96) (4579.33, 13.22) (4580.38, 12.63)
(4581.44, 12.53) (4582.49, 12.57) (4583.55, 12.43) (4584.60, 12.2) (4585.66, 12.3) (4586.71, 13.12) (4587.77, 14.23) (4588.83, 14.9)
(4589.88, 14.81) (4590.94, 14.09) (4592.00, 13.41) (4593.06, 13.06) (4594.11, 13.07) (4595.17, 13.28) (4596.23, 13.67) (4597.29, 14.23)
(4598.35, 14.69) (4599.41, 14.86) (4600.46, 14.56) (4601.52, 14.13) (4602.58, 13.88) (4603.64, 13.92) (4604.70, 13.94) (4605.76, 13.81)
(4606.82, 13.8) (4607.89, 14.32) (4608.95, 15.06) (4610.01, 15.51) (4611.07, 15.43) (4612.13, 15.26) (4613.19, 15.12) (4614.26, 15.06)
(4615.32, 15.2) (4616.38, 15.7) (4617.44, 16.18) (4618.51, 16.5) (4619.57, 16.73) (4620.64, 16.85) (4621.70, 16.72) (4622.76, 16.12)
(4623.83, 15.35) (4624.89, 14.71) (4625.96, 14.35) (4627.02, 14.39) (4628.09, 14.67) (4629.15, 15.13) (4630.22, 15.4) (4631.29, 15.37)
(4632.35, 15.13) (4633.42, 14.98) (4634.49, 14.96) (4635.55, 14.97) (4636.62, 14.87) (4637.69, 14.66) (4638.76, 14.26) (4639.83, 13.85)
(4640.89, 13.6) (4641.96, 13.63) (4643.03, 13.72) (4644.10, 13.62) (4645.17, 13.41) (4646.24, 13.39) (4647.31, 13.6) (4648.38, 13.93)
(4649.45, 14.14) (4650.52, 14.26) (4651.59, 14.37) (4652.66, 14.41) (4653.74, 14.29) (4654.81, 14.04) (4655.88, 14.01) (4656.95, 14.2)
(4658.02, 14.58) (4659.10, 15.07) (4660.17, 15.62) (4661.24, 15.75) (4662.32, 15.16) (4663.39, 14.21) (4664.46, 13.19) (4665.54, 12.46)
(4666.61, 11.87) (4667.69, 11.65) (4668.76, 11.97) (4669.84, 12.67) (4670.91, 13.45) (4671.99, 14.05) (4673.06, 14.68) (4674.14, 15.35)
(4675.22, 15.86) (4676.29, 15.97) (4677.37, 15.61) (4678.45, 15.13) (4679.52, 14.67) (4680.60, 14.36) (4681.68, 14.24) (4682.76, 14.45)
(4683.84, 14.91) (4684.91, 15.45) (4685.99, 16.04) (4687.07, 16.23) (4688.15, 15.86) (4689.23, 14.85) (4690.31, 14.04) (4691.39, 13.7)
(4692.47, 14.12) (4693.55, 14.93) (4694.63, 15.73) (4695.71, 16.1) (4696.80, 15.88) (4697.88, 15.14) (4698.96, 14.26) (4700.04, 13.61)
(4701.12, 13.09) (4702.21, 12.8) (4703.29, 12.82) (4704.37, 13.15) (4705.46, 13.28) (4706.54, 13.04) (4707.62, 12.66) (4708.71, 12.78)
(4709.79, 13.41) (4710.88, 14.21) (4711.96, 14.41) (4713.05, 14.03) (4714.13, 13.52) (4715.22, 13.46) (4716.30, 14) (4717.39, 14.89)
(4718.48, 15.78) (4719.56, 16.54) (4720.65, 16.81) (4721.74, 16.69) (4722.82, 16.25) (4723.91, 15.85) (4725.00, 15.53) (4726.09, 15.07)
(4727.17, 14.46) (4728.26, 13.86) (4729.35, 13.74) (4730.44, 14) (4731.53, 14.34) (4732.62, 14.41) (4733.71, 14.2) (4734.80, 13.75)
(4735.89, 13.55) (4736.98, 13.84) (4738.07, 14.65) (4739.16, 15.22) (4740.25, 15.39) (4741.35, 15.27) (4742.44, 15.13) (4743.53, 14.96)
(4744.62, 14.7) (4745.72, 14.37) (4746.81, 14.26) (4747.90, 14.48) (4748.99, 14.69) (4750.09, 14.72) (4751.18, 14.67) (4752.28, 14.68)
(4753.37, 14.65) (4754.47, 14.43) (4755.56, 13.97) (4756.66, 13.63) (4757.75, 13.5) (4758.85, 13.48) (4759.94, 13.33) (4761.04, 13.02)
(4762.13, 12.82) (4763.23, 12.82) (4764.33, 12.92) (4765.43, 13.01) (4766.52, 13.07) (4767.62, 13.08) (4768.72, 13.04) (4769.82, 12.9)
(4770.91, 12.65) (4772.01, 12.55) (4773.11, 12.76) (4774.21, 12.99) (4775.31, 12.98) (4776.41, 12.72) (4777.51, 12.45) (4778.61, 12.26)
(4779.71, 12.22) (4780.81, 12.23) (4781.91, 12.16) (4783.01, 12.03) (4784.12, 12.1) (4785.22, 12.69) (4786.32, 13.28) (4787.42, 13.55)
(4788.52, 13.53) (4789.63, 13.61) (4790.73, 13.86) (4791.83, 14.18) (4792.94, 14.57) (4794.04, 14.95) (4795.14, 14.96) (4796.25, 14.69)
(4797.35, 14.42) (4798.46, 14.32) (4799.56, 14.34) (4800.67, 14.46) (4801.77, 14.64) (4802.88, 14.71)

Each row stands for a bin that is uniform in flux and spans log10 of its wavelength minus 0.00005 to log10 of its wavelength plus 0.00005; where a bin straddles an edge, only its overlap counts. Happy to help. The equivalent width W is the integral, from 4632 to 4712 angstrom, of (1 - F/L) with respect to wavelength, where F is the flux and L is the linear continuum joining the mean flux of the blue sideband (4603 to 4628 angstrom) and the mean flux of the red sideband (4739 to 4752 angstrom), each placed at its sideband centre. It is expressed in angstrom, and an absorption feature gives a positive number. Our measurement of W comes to 4.1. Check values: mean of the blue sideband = 15.2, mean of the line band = 14.2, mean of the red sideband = 14.8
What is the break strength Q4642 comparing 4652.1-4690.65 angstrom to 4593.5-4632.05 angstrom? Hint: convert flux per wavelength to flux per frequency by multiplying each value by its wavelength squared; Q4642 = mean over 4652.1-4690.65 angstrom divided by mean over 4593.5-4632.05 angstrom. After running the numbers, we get 0.99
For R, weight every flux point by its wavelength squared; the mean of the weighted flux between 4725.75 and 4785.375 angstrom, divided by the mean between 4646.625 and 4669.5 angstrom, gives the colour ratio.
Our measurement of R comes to 1.0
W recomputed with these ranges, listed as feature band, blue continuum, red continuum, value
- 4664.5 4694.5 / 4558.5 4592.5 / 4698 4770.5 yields -0.7 angstrom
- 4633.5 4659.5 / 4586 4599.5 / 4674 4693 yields 0.7 angstrom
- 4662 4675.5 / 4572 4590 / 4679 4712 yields 0.6 angstrom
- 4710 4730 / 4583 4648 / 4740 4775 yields -1.4 angstrom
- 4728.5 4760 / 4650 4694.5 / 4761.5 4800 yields -1.7 angstrom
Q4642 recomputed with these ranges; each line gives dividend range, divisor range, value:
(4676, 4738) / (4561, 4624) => 1.06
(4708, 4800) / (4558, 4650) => 1.04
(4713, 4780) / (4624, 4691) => 1.01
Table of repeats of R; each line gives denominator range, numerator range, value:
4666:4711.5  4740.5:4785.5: 0.97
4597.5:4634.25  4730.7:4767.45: 0.99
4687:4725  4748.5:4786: 0.93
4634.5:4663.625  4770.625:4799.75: 0.99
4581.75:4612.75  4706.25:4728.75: 1.11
